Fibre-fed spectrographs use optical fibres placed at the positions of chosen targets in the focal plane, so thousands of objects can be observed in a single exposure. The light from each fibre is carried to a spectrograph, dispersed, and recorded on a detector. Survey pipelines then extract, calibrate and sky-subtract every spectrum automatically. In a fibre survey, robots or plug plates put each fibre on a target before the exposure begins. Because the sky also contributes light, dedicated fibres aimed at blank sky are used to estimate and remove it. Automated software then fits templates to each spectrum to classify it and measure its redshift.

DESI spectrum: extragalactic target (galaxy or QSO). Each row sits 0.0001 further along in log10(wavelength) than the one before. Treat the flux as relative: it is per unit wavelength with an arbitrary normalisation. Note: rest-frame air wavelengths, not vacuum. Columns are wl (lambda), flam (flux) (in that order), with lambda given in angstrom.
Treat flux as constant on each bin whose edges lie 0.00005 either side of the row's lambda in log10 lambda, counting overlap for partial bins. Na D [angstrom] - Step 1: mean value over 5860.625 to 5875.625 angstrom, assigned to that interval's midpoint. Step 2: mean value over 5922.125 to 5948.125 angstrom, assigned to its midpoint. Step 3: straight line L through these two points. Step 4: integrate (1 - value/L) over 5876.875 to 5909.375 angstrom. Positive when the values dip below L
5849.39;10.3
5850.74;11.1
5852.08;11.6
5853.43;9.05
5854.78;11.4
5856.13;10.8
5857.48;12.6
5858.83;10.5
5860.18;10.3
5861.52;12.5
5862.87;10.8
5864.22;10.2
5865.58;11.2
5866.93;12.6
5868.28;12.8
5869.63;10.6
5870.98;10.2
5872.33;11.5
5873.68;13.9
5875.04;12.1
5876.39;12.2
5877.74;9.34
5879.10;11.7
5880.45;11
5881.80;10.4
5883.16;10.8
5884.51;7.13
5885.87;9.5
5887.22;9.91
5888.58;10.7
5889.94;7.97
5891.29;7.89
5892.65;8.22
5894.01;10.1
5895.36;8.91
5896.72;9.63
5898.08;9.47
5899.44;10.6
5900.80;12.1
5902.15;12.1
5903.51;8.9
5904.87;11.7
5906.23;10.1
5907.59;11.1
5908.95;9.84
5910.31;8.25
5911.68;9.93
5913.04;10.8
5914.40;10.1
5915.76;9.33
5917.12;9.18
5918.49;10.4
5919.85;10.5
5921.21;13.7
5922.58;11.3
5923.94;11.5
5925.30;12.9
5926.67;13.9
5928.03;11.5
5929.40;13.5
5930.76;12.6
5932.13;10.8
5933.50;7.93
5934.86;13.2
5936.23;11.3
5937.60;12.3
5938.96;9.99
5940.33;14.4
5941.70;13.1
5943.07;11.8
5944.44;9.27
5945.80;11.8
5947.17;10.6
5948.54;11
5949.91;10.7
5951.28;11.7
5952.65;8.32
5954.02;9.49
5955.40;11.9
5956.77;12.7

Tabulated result 4.8 angstrom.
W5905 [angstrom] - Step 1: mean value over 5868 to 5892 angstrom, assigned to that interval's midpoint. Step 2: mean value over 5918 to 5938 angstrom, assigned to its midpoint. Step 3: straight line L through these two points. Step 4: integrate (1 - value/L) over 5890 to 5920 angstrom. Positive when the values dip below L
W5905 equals 3.43 angstrom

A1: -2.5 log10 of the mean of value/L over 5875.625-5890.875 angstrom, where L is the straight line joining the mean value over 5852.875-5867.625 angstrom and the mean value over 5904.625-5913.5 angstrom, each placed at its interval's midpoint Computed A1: 0.065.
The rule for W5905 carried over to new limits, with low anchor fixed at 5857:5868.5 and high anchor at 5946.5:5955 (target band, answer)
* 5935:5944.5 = -1.4 angstrom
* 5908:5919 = 1.1 angstrom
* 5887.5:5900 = 2.0 angstrom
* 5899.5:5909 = 0.0 angstrom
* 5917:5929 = -1.3 angstrom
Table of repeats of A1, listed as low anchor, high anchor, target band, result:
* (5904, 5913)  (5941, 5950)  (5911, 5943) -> -0.08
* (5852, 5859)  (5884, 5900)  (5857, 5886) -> -0.09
